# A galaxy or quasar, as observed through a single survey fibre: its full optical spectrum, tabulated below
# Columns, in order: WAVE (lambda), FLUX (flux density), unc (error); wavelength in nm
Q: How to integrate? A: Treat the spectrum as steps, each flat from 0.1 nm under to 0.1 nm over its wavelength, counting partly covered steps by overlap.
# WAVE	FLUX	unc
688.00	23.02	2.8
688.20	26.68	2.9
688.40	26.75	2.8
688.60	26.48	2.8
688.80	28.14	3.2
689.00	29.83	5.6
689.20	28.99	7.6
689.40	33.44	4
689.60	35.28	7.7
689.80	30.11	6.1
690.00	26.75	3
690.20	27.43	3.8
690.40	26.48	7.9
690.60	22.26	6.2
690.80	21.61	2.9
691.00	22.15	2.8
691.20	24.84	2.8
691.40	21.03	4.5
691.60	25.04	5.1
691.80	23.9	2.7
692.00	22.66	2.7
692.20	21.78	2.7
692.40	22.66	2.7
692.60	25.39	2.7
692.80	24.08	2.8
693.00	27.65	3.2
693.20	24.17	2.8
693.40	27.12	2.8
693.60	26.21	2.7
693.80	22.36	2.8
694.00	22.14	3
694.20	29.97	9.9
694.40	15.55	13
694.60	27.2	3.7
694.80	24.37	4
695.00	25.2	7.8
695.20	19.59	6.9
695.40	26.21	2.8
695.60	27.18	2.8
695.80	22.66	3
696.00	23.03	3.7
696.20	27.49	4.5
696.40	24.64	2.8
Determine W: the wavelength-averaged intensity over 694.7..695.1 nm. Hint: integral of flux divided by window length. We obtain 24.8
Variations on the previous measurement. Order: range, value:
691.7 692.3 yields 22.8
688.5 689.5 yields 29.4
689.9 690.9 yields 24.9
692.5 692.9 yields 24.7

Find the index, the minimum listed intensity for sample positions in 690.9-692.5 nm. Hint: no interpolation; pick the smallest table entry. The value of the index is 21.03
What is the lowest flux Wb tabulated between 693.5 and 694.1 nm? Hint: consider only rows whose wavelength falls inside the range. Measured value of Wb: 22.14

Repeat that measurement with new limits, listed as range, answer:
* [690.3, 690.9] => 21.61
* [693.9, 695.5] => 15.55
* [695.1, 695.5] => 19.59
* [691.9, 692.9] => 21.78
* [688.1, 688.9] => 26.48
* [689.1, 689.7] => 28.99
